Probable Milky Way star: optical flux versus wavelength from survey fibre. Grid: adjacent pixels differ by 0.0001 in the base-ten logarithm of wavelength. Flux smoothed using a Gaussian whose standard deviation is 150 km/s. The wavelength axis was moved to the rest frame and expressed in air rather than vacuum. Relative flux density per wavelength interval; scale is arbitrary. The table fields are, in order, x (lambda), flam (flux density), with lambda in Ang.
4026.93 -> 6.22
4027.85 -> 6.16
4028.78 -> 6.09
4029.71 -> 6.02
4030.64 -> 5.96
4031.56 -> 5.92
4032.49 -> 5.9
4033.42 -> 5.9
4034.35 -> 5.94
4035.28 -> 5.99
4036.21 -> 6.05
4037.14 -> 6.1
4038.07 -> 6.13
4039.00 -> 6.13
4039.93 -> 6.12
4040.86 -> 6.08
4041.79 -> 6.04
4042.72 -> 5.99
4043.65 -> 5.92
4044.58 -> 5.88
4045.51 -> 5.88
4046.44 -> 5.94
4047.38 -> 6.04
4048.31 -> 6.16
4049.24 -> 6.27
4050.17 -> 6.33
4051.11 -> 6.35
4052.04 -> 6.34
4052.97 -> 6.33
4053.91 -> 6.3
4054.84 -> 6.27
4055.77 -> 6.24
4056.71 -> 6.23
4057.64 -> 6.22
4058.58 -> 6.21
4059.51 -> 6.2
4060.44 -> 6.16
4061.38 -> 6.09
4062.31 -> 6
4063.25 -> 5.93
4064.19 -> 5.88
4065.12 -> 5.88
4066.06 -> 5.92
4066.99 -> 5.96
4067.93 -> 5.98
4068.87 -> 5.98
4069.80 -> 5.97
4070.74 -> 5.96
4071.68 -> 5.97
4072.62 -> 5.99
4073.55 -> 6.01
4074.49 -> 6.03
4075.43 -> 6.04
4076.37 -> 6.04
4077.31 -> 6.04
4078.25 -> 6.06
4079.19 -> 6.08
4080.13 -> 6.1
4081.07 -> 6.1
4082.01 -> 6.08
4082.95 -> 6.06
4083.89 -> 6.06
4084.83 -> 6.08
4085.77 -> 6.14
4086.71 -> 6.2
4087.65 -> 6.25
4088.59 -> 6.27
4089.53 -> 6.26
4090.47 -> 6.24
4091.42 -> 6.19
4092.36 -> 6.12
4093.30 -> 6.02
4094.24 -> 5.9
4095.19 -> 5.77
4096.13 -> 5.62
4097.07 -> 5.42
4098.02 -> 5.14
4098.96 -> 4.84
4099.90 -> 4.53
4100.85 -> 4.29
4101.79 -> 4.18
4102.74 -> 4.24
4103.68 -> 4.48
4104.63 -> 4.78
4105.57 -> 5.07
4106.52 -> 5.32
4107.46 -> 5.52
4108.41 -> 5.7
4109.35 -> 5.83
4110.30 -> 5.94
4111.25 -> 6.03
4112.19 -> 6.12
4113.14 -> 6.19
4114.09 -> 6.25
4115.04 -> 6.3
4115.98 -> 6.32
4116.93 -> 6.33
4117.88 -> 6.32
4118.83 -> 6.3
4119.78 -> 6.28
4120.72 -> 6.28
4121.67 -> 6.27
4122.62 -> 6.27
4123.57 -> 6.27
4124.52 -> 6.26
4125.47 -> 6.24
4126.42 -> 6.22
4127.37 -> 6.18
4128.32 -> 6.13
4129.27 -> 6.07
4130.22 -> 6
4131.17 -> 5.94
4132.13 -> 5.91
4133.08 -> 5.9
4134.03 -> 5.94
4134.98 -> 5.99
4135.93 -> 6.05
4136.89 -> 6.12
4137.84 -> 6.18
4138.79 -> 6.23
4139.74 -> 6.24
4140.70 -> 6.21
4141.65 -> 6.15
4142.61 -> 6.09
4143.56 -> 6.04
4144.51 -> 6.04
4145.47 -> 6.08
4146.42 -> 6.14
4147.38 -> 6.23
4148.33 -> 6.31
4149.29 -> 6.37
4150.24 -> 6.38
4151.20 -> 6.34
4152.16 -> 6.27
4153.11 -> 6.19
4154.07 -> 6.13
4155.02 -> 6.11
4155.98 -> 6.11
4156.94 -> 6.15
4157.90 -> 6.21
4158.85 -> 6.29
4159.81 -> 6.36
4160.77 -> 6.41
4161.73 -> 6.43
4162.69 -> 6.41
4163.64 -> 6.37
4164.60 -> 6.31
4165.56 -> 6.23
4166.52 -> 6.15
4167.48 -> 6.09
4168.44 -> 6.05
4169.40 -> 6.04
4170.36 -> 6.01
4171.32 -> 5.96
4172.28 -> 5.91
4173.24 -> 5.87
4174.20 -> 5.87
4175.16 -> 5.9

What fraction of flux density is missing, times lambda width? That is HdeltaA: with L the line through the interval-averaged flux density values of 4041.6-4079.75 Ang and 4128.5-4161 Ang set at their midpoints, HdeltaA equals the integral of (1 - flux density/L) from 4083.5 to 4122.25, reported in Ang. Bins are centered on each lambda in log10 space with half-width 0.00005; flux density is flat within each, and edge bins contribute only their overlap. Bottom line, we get 2.4 Ang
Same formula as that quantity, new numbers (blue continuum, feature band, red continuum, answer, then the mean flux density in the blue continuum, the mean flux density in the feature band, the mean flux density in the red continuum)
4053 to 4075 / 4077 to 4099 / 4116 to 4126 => 0.6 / 6.07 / 5.98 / 6.28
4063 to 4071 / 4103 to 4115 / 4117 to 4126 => 1.2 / 5.94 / 5.6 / 6.28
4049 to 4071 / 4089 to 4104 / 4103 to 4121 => 1.5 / 6.13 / 5.34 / 5.84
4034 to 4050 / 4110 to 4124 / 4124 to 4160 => -0.3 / 6.05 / 6.24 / 6.15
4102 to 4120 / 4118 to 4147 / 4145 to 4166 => -0.7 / 5.72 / 6.14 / 6.27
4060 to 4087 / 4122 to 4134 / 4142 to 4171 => 0.1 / 6.02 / 6.11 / 6.21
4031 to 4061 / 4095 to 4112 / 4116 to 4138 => 2.7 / 6.11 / 5.16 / 6.15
